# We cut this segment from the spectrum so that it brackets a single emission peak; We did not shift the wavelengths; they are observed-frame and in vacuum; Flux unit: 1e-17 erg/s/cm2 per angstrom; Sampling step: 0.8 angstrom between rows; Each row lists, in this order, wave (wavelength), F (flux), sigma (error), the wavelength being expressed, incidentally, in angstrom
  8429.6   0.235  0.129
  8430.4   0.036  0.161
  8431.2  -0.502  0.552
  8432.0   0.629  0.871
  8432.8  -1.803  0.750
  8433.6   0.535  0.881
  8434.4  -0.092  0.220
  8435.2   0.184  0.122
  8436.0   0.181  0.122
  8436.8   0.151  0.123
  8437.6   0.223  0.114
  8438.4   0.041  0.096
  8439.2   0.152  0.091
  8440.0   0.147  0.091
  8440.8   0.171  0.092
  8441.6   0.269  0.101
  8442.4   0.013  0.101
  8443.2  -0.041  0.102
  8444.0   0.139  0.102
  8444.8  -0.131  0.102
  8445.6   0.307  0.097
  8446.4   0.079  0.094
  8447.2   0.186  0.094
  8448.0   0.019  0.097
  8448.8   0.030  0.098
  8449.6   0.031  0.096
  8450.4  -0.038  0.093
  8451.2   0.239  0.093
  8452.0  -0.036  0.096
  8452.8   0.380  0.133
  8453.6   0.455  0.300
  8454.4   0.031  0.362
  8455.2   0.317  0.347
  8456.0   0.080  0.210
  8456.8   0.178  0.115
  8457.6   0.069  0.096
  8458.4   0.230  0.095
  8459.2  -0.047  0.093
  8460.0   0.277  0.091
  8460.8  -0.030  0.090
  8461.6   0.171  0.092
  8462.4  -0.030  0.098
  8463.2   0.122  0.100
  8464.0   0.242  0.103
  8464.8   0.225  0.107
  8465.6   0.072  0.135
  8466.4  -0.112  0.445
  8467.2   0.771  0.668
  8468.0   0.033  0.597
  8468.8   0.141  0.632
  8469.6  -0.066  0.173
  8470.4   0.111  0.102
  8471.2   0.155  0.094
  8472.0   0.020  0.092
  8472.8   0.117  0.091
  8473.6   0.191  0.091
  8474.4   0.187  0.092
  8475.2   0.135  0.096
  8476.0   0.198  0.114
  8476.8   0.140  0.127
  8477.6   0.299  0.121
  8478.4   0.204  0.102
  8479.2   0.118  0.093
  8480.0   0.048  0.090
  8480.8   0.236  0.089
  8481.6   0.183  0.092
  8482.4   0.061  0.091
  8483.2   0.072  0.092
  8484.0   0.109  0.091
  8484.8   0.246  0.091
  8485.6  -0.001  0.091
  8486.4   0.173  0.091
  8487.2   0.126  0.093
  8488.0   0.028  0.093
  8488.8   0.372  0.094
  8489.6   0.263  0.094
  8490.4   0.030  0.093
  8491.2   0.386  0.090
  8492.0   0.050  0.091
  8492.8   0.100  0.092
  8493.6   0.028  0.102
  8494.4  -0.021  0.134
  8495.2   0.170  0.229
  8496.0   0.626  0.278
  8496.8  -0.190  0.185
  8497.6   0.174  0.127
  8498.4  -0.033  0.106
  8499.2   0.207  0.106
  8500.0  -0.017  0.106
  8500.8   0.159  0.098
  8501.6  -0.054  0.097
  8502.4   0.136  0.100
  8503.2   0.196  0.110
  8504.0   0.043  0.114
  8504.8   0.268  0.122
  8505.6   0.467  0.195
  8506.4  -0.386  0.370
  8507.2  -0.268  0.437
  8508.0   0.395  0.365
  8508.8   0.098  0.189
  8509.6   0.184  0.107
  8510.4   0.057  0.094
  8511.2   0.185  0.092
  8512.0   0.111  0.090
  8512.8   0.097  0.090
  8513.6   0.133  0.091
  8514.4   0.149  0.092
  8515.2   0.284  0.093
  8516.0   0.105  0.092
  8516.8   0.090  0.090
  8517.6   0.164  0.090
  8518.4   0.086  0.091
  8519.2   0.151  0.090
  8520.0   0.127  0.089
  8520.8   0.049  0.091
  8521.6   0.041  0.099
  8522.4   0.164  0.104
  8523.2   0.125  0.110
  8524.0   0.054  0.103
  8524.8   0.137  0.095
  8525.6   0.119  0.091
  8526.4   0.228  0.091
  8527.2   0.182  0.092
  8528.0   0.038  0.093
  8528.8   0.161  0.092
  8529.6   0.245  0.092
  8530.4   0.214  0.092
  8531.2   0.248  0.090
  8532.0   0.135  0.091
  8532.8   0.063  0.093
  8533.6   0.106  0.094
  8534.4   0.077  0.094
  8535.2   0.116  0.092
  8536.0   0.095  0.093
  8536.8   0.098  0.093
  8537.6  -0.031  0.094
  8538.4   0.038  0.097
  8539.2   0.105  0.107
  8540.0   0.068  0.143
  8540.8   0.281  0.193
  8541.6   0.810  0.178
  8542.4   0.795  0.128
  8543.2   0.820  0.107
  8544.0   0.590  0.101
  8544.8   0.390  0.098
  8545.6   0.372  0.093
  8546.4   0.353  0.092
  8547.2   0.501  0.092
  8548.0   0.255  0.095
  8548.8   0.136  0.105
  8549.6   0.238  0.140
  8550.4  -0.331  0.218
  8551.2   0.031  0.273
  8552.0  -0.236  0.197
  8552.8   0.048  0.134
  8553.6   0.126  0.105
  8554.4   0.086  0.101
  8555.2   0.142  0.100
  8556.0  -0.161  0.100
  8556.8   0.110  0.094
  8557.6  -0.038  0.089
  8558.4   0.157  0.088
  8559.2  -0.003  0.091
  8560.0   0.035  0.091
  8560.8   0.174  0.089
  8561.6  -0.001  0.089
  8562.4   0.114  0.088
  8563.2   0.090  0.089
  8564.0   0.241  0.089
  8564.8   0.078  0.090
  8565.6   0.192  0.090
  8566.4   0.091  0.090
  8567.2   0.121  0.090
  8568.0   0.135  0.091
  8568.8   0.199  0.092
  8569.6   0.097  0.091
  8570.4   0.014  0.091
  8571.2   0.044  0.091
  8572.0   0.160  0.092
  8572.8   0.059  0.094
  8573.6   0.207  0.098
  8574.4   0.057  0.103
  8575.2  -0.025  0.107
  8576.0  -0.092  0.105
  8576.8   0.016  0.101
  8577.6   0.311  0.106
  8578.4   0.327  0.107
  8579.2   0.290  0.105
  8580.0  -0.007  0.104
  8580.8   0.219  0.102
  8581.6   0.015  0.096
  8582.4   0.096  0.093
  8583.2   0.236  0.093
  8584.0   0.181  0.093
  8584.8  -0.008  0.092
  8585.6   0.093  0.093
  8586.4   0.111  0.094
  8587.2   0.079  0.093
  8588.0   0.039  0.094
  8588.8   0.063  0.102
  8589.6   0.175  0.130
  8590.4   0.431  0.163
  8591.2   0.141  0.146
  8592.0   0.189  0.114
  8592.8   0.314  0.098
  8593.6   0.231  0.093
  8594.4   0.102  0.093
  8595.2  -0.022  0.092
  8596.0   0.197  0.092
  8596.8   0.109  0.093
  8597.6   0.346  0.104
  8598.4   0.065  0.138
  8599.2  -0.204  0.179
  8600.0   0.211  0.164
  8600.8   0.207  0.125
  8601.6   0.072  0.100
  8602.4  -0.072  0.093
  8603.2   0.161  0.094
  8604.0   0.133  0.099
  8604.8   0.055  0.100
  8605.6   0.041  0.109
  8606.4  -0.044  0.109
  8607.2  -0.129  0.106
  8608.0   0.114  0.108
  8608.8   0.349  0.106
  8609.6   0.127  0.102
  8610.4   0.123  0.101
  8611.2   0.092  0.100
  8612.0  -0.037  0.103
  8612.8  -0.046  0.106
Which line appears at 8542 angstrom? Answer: H-gamma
